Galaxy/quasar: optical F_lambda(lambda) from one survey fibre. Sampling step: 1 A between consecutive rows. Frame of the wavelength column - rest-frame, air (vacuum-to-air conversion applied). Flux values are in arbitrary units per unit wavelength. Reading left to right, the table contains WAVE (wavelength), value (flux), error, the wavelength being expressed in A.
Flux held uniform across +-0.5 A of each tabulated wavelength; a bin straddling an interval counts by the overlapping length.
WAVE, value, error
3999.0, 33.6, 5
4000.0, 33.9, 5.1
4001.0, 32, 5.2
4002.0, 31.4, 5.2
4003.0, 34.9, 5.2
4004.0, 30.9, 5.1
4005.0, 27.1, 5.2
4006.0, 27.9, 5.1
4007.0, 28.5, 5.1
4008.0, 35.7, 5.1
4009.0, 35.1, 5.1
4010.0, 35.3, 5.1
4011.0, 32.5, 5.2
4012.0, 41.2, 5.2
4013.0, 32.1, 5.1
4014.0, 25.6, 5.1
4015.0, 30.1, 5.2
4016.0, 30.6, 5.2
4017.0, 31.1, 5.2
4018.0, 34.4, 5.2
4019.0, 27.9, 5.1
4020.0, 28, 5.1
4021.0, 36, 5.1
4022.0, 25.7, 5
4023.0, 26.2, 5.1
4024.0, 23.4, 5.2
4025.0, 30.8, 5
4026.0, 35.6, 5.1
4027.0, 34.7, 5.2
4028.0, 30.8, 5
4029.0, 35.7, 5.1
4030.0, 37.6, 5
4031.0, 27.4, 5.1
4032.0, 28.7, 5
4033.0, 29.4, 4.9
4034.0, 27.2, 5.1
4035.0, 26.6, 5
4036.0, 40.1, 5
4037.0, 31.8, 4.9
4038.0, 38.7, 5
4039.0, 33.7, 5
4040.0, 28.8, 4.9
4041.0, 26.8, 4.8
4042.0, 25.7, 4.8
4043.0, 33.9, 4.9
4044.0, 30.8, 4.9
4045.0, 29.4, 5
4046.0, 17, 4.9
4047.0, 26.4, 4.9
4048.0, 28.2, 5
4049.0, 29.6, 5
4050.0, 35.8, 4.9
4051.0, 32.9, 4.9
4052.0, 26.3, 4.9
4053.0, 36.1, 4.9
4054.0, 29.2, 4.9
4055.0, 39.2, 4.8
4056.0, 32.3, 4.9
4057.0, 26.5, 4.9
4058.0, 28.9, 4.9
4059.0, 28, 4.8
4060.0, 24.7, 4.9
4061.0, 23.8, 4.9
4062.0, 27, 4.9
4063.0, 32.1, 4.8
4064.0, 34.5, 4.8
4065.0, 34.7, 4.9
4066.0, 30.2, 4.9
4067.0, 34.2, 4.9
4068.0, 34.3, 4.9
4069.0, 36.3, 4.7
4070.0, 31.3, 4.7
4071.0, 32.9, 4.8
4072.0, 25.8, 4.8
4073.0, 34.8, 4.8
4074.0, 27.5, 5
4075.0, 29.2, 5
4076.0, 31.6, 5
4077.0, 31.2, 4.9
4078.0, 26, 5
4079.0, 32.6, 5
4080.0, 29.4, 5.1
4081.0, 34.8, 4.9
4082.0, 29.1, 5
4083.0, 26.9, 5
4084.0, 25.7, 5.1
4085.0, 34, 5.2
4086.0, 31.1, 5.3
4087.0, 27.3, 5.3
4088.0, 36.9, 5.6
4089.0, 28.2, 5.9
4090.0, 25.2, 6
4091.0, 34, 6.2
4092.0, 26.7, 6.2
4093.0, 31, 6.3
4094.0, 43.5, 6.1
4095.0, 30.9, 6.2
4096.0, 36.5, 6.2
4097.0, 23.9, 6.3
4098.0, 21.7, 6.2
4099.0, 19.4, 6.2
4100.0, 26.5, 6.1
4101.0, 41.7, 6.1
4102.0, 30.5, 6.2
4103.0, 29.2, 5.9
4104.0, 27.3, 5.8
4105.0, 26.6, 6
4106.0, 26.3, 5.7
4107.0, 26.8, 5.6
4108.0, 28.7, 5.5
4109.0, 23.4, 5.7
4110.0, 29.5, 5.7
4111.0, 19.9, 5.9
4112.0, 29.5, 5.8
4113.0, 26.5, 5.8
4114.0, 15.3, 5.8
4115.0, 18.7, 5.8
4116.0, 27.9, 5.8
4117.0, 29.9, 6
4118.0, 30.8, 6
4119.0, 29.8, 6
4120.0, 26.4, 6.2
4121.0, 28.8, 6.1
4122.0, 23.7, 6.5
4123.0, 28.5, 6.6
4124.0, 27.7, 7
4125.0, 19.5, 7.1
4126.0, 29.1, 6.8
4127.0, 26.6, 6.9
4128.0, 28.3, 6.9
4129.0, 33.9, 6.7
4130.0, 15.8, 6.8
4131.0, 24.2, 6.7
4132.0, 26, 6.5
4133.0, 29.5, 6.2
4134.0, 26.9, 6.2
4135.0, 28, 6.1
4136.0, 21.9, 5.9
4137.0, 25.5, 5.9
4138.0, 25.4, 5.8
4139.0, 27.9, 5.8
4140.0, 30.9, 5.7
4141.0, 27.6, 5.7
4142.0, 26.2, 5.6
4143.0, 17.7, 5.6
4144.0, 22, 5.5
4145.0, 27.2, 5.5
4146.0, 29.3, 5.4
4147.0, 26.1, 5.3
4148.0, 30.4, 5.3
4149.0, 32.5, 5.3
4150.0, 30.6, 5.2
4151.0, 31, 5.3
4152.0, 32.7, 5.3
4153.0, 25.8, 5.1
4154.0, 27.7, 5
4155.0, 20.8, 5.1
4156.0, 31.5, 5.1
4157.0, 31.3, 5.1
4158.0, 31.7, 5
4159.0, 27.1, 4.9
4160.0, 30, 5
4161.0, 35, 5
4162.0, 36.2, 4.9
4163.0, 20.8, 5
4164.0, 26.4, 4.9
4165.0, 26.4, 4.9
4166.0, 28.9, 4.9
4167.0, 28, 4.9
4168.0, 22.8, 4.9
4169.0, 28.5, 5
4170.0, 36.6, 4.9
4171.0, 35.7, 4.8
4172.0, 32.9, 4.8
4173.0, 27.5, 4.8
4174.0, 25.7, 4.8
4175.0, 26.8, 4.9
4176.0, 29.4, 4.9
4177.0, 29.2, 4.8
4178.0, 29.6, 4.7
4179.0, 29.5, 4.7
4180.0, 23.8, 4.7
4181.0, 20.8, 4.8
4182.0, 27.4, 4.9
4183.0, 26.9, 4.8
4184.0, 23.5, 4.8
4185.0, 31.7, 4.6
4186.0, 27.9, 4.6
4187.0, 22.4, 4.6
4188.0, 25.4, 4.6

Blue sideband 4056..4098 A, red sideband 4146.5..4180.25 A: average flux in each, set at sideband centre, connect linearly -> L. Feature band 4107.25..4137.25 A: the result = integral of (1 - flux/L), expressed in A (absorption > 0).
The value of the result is 3.8 A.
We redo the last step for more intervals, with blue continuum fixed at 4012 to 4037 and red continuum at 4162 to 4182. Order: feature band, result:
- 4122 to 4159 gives 2.0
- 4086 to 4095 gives -0.6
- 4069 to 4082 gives -0.4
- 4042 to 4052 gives 0.5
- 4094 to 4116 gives 1.7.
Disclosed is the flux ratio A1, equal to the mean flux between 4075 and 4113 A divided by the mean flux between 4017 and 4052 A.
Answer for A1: 1.0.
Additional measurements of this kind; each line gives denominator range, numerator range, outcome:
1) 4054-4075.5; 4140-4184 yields 0.92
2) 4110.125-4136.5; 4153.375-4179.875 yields 1.12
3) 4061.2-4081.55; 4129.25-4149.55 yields 0.83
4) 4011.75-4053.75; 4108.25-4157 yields 0.87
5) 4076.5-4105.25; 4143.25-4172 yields 0.97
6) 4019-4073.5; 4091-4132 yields 0.89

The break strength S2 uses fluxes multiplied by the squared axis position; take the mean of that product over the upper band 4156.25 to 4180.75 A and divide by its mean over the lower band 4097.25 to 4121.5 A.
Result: 1.12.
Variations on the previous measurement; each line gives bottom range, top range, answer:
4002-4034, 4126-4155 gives 0.92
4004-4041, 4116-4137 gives 0.90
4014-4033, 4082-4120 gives 0.96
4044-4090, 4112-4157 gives 0.91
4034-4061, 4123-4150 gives 0.92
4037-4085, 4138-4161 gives 0.97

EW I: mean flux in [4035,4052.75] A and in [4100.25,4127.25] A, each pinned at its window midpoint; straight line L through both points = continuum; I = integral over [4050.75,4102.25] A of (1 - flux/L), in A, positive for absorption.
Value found -3.2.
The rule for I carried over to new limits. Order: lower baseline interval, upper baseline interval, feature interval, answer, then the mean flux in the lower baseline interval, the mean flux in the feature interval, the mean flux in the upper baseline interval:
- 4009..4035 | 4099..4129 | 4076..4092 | -1.0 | 31.1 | 30.1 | 27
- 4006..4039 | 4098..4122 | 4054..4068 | -0.5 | 31.7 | 30.6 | 26.8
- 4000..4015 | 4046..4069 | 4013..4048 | 1.3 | 32.1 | 30.2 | 30.5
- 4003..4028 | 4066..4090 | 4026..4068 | 0.3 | 31.2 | 30.7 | 30.8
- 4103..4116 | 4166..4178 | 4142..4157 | 0.1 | 25.2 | 27.6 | 29.4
